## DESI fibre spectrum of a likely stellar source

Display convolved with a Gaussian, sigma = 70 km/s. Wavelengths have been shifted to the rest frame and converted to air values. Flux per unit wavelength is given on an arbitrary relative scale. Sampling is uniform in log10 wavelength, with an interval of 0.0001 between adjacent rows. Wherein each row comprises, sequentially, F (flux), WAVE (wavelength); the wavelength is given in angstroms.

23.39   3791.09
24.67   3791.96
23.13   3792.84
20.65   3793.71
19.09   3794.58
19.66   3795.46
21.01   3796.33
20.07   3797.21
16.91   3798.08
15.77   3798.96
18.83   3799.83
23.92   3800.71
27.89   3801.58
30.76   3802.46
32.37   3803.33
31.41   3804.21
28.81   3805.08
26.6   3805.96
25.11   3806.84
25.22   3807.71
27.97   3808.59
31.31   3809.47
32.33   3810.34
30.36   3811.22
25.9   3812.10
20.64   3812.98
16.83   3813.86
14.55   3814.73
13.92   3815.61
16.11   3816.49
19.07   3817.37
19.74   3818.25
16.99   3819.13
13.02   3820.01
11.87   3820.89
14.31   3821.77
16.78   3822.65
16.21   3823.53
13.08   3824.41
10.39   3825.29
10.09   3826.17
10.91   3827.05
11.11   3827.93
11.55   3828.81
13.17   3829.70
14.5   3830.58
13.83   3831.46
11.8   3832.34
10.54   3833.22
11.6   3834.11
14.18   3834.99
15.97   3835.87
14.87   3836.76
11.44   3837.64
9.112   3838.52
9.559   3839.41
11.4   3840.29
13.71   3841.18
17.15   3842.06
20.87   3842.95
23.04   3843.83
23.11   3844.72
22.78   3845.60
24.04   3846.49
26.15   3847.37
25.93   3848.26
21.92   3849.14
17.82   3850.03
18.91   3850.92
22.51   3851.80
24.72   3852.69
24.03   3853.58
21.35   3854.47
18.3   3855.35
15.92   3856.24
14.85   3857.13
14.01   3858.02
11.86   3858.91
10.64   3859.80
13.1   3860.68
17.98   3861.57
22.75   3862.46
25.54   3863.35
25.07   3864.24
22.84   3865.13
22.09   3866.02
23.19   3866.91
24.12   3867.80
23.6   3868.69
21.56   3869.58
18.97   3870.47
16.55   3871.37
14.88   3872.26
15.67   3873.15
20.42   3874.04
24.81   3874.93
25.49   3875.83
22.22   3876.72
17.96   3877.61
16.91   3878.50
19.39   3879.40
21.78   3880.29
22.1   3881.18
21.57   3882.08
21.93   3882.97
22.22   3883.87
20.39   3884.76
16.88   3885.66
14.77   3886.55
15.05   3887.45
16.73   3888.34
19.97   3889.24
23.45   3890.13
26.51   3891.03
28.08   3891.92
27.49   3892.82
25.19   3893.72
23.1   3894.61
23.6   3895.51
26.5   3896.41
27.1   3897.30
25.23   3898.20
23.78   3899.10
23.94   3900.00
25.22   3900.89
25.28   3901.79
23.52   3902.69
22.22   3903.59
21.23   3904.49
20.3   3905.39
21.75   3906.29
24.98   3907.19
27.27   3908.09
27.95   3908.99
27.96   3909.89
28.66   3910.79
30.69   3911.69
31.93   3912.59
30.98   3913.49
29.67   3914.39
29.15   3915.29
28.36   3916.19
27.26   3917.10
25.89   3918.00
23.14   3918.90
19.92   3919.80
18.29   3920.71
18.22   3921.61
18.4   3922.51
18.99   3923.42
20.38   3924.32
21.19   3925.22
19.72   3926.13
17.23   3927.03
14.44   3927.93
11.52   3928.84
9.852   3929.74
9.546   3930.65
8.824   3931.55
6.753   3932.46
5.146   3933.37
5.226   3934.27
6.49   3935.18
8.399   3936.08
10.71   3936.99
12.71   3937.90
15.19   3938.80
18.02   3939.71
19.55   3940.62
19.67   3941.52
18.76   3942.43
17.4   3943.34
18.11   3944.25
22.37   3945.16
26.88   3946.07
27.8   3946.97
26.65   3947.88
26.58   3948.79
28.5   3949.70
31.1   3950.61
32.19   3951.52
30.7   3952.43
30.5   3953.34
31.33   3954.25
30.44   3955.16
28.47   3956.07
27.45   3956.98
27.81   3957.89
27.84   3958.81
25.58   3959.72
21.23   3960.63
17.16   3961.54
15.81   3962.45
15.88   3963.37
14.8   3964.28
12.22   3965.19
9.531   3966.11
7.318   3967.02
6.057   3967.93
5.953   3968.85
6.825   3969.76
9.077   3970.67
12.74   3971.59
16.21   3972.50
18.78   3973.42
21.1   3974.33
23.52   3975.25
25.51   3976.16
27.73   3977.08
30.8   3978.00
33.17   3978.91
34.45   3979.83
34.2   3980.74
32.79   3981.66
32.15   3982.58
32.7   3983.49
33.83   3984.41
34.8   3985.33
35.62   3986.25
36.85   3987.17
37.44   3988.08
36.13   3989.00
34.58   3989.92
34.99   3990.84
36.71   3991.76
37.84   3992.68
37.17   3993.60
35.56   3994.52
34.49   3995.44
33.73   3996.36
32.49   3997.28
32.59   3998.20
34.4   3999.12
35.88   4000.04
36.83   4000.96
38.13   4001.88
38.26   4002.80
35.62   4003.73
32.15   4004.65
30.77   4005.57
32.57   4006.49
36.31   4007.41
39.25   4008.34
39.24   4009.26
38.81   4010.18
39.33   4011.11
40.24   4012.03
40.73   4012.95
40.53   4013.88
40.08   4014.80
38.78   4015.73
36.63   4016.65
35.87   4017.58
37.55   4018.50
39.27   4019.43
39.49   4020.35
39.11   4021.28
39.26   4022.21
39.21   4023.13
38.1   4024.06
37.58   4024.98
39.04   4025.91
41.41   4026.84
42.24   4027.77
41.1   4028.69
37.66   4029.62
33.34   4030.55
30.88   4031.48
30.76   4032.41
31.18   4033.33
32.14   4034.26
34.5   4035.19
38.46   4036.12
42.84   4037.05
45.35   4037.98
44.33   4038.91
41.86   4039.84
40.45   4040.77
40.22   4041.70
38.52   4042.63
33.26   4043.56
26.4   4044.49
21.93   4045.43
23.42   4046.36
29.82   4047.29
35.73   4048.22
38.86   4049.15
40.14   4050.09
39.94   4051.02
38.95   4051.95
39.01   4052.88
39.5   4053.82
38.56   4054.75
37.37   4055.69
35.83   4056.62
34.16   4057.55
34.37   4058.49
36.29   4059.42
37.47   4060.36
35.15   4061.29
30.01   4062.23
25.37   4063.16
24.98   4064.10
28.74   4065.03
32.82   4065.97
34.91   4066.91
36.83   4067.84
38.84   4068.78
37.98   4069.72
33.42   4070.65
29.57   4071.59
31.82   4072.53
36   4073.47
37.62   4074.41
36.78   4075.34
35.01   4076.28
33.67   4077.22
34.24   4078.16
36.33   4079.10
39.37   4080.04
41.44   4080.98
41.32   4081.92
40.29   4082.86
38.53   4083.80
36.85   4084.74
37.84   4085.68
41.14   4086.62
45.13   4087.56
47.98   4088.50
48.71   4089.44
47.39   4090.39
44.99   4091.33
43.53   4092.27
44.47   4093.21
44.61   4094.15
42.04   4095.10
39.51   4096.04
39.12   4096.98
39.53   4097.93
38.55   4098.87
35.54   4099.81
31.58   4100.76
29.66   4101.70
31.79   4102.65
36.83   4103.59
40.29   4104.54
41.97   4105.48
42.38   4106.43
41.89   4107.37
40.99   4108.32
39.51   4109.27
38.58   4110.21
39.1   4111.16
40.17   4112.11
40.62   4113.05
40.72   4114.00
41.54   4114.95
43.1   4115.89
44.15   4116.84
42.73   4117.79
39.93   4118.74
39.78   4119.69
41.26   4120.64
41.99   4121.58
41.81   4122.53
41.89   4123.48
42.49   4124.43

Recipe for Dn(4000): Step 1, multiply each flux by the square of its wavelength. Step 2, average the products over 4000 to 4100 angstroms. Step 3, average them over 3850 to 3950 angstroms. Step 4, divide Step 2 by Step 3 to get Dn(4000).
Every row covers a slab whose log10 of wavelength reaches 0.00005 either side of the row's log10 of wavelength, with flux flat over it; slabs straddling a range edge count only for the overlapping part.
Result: 2.0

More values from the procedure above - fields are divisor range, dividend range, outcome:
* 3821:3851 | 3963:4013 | 2.04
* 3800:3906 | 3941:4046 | 1.67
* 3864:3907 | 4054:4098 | 1.89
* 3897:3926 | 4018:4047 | 1.59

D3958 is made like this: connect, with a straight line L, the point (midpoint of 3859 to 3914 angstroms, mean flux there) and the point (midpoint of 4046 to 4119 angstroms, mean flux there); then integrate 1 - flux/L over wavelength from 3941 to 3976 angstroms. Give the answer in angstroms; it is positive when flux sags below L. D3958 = 8.9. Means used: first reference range 22.5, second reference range 37.9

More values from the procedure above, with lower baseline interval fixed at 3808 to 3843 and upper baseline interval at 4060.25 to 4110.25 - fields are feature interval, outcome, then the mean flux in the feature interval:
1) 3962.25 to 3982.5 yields 6.7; 19.1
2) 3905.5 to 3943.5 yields 7.5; 19.2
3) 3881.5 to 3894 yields -0.1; 21.4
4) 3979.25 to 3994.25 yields -2.9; 35.1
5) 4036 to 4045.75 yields -1.1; 37.8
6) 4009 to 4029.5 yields -4.4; 39.2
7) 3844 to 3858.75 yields -2.3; 20.9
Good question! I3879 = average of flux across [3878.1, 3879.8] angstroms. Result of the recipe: 18.1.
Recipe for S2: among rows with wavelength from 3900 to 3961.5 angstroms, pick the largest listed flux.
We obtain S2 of 32.19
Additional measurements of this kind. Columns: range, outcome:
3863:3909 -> 28.08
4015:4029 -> 42.24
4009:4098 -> 48.71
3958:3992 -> 37.44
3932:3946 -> 22.37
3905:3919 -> 31.93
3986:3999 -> 37.84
